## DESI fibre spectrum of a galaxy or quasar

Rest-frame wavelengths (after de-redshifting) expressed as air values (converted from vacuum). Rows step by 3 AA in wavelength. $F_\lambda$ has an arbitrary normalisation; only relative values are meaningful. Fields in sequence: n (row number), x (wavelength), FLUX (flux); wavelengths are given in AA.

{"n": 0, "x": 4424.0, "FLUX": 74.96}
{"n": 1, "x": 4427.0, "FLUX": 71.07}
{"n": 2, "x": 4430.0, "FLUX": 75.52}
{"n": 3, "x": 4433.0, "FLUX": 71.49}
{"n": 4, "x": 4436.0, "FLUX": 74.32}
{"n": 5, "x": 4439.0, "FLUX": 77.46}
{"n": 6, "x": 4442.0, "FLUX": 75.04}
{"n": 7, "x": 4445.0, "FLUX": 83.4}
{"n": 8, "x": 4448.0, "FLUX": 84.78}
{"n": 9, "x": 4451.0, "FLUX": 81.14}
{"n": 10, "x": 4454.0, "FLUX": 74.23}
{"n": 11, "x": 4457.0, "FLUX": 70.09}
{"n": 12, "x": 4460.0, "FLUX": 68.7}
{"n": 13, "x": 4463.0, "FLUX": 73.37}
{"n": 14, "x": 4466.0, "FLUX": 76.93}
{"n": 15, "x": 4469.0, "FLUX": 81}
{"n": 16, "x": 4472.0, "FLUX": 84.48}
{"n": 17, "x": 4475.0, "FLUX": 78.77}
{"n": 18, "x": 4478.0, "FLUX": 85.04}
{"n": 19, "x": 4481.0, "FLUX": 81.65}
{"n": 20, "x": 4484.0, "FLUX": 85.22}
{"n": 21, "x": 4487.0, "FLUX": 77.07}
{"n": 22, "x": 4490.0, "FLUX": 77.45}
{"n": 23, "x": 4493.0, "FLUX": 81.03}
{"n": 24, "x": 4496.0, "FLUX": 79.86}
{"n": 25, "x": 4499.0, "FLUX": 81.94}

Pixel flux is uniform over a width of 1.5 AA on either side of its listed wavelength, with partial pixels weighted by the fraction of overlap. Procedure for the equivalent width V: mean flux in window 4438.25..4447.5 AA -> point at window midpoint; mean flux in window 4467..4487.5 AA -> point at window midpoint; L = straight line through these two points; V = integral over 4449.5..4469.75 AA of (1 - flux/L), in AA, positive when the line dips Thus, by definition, 1.5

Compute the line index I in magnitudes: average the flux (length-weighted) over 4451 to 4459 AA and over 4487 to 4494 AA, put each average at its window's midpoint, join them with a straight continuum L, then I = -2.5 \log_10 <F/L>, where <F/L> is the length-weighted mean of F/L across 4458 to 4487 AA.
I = -0.04 mag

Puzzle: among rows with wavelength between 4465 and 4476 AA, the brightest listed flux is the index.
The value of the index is 84.48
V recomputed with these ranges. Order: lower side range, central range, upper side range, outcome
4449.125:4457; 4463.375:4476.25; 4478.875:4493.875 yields -0.18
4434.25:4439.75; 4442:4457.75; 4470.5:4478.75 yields -0.19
